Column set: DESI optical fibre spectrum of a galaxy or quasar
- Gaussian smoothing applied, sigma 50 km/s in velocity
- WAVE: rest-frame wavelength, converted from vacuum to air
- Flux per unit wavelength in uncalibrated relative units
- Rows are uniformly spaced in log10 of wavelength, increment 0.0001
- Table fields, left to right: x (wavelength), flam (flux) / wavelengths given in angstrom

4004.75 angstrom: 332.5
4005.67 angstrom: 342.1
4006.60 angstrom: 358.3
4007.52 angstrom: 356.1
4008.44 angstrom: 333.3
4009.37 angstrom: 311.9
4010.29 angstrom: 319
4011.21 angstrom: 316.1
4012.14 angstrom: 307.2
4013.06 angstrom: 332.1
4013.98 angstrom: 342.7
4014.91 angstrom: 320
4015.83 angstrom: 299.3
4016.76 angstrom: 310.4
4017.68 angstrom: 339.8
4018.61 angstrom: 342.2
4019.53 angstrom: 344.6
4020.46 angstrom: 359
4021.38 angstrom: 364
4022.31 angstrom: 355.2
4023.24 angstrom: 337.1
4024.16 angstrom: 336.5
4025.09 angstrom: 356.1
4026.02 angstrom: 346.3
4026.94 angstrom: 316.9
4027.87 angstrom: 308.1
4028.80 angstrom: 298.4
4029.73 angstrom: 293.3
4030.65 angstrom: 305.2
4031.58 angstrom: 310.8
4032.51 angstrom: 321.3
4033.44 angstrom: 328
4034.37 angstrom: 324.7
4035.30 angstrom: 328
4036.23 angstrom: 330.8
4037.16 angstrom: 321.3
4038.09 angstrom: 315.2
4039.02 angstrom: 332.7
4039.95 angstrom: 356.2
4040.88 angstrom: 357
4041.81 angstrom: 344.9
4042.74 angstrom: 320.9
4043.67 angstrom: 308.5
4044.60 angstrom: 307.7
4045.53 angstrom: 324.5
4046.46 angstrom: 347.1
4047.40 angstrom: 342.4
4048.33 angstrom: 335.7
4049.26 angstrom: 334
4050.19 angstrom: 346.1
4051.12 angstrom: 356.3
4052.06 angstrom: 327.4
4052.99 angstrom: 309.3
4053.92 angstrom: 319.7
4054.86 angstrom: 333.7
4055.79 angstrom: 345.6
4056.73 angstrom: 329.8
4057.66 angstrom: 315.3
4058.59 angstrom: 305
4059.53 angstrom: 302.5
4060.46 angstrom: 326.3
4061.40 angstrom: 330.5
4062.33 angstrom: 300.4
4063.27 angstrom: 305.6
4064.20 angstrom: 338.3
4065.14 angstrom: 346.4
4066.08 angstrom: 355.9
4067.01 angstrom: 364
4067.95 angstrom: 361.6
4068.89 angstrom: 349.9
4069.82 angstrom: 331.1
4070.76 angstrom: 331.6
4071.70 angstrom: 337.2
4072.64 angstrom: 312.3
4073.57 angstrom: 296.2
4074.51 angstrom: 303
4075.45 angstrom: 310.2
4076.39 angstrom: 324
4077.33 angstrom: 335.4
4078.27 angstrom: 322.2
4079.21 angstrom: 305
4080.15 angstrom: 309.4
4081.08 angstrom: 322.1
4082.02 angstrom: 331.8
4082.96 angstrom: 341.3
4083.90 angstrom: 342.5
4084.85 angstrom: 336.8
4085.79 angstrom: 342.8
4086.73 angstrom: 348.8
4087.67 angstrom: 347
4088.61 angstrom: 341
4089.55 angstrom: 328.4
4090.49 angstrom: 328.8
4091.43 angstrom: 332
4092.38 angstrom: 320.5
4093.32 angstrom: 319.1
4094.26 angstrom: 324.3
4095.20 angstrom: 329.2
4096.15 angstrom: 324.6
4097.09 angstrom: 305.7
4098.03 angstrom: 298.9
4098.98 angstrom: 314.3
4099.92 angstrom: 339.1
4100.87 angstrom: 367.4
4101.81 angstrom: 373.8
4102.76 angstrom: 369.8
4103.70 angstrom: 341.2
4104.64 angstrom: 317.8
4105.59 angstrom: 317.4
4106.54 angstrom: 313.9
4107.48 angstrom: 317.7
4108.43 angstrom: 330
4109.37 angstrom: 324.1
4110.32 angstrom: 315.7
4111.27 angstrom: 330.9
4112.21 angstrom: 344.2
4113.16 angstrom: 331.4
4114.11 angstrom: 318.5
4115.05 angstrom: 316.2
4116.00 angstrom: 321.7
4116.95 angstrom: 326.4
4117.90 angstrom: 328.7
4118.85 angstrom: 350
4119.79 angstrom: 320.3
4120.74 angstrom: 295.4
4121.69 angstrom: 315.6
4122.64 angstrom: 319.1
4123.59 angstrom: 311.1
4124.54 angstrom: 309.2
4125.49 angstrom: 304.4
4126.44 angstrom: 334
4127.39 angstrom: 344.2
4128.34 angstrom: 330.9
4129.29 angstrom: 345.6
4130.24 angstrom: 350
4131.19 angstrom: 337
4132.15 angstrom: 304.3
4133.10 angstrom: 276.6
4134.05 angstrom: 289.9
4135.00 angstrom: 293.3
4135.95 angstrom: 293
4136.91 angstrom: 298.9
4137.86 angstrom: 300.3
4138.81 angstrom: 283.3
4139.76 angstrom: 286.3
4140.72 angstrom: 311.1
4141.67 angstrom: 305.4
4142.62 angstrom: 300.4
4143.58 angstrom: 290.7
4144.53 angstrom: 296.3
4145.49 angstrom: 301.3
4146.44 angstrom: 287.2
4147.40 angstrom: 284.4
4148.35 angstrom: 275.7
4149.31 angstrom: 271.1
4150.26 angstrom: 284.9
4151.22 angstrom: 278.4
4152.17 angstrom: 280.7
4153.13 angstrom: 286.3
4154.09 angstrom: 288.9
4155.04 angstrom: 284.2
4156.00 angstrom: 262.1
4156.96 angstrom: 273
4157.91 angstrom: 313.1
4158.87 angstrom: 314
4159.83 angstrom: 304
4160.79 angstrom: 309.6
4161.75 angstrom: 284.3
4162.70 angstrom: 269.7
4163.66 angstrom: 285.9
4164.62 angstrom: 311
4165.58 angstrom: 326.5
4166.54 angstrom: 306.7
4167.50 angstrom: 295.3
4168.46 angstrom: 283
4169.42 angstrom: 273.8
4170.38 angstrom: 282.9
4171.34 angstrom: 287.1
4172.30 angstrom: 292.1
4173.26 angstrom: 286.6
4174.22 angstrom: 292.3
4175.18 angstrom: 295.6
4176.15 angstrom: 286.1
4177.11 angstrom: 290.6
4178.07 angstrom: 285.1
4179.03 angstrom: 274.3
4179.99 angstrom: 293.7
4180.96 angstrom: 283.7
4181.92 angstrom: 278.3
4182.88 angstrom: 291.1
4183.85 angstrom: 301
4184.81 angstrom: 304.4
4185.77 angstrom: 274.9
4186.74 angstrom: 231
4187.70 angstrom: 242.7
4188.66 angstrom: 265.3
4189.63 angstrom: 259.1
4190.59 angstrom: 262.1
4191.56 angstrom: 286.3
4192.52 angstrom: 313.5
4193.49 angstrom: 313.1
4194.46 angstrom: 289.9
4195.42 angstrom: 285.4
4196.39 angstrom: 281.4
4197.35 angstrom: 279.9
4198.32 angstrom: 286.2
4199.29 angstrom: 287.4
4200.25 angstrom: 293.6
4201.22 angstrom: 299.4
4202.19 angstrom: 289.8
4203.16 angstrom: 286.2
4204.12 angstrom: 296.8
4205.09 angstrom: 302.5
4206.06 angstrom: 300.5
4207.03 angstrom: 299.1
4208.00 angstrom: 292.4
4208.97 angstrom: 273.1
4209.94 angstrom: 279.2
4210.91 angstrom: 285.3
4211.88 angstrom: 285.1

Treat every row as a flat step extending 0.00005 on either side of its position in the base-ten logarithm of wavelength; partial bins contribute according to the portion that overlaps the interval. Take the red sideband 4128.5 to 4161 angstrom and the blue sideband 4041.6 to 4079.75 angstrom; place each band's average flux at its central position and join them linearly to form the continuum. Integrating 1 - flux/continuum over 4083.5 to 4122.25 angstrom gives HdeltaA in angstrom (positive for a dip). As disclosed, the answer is -2.2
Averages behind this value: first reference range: 328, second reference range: 296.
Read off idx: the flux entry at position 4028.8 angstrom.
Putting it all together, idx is 298.4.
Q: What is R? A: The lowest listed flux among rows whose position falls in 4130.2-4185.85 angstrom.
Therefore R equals 262.1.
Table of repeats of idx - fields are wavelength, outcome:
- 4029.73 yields 293.3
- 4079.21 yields 305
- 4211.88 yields 285.1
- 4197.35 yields 279.9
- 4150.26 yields 284.9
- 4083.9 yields 342.5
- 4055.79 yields 345.6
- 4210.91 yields 285.3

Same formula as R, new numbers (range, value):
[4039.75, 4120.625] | 296.2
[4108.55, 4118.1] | 315.7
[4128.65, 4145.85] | 276.6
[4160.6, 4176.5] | 269.7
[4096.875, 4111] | 298.9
